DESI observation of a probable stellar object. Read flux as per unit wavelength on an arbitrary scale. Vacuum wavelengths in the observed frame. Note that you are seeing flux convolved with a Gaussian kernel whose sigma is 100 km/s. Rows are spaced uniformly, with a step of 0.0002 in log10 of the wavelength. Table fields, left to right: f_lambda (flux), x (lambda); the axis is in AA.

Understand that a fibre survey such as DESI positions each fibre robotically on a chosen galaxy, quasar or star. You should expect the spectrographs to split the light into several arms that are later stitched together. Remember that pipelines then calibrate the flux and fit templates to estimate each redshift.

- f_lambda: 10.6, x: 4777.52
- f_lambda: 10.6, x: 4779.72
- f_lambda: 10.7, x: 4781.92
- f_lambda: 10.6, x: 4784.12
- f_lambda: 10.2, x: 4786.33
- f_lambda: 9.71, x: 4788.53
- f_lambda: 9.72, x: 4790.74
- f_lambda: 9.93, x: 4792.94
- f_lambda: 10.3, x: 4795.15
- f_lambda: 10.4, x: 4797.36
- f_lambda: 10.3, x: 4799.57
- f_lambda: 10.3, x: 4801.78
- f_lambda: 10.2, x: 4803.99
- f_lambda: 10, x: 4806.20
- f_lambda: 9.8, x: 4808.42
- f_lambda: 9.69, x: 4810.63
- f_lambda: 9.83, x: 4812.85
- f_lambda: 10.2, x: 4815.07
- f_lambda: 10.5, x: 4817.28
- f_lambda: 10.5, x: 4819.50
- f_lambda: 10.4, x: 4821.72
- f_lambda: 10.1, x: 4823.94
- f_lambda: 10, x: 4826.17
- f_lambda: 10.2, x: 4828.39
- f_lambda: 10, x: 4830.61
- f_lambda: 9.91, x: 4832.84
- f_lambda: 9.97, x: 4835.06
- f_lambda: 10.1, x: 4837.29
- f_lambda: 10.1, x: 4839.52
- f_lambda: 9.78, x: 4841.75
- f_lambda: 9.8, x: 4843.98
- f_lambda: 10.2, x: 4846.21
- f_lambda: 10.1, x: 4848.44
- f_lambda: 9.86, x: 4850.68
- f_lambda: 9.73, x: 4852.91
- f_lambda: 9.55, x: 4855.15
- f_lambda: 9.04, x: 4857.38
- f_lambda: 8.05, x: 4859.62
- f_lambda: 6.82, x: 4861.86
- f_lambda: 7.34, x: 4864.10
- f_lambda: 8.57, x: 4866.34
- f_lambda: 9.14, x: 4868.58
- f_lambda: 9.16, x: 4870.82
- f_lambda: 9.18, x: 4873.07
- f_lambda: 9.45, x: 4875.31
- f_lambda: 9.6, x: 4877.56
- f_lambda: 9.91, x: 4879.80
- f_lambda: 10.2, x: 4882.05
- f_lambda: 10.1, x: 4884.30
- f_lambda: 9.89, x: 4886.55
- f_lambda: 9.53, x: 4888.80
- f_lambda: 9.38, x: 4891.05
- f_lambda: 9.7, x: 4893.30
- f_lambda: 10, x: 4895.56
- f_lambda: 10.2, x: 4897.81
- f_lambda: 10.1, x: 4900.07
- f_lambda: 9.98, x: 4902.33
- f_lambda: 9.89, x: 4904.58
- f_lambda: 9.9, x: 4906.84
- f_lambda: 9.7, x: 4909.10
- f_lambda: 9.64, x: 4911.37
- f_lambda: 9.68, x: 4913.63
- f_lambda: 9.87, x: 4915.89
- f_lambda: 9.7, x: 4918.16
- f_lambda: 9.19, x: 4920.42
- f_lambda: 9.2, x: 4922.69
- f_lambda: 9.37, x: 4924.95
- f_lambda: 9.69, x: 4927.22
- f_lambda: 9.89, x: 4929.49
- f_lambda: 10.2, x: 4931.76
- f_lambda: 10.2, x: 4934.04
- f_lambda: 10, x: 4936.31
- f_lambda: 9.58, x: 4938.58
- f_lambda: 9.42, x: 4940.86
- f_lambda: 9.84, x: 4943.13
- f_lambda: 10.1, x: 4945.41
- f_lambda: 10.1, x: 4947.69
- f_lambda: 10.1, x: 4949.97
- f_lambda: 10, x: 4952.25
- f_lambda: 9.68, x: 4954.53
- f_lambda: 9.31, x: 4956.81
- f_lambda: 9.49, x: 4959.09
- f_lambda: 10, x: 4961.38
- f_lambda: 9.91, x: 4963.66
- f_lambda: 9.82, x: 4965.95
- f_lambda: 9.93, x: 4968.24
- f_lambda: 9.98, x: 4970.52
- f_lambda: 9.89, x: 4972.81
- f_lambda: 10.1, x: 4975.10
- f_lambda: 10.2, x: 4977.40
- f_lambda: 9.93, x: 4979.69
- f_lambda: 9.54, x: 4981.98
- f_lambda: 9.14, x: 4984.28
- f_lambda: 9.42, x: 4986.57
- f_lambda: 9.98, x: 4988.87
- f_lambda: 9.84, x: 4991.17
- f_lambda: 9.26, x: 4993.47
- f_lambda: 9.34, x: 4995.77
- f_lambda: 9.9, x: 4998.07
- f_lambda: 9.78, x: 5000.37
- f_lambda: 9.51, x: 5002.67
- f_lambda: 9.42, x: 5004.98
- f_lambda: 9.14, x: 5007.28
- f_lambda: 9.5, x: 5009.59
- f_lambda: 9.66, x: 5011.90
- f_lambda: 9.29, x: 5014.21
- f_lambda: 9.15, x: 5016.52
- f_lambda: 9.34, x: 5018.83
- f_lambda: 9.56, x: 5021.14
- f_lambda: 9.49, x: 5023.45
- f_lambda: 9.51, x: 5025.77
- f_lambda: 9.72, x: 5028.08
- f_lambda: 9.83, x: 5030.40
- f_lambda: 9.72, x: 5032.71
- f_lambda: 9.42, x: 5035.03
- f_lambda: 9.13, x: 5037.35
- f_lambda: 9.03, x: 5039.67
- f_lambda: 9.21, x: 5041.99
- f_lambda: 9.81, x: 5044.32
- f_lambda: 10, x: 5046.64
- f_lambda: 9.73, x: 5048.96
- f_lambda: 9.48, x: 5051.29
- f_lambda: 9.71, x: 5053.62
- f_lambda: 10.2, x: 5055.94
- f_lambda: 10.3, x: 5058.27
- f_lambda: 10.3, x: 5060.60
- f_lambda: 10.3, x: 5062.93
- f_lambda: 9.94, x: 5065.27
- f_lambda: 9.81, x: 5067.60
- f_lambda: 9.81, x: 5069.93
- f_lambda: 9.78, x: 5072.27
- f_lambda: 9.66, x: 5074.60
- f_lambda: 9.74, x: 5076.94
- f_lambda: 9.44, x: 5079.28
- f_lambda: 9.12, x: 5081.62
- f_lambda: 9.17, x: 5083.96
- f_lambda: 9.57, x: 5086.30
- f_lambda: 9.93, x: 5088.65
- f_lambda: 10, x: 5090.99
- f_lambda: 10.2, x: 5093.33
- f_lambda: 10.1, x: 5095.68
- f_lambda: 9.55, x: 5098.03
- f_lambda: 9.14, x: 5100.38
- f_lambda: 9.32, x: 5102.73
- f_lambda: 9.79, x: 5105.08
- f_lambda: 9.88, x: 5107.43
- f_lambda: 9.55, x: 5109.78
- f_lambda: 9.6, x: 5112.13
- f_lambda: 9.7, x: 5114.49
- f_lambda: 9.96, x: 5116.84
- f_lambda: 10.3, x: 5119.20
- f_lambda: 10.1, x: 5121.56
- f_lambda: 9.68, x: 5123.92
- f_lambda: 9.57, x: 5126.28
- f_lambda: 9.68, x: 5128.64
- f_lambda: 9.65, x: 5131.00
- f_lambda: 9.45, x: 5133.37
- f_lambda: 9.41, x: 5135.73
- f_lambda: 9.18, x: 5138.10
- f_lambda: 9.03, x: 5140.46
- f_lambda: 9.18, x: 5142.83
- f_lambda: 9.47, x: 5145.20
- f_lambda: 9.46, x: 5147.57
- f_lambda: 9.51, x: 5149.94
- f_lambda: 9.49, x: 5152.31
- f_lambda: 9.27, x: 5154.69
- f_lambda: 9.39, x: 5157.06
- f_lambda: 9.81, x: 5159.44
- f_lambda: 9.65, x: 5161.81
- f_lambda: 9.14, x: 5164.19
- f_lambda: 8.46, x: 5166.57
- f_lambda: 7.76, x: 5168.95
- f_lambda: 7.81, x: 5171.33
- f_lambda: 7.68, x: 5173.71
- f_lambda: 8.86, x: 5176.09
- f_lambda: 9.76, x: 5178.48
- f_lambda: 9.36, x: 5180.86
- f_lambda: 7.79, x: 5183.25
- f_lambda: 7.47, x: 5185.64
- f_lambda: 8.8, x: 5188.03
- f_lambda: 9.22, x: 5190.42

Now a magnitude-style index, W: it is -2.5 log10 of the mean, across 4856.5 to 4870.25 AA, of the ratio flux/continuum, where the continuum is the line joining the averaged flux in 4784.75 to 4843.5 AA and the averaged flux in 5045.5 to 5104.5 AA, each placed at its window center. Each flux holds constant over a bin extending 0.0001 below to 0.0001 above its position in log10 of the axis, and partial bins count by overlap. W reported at 0.220 mag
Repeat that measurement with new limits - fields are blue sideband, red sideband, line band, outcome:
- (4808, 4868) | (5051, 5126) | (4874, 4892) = -0.012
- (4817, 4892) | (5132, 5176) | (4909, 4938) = -0.029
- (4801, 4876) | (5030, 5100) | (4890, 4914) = -0.020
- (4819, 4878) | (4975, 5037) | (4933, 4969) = -0.034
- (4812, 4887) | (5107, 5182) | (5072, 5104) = -0.026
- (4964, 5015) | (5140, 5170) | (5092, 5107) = -0.038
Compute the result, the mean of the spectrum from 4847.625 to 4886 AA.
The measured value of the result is 9.17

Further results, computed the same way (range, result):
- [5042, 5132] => 9.77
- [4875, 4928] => 9.75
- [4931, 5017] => 9.73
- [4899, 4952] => 9.8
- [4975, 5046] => 9.54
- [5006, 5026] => 9.4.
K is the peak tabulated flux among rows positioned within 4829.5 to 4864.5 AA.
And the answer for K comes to 10.2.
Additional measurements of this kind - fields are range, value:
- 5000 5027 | 9.78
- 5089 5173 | 10.3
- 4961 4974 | 10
